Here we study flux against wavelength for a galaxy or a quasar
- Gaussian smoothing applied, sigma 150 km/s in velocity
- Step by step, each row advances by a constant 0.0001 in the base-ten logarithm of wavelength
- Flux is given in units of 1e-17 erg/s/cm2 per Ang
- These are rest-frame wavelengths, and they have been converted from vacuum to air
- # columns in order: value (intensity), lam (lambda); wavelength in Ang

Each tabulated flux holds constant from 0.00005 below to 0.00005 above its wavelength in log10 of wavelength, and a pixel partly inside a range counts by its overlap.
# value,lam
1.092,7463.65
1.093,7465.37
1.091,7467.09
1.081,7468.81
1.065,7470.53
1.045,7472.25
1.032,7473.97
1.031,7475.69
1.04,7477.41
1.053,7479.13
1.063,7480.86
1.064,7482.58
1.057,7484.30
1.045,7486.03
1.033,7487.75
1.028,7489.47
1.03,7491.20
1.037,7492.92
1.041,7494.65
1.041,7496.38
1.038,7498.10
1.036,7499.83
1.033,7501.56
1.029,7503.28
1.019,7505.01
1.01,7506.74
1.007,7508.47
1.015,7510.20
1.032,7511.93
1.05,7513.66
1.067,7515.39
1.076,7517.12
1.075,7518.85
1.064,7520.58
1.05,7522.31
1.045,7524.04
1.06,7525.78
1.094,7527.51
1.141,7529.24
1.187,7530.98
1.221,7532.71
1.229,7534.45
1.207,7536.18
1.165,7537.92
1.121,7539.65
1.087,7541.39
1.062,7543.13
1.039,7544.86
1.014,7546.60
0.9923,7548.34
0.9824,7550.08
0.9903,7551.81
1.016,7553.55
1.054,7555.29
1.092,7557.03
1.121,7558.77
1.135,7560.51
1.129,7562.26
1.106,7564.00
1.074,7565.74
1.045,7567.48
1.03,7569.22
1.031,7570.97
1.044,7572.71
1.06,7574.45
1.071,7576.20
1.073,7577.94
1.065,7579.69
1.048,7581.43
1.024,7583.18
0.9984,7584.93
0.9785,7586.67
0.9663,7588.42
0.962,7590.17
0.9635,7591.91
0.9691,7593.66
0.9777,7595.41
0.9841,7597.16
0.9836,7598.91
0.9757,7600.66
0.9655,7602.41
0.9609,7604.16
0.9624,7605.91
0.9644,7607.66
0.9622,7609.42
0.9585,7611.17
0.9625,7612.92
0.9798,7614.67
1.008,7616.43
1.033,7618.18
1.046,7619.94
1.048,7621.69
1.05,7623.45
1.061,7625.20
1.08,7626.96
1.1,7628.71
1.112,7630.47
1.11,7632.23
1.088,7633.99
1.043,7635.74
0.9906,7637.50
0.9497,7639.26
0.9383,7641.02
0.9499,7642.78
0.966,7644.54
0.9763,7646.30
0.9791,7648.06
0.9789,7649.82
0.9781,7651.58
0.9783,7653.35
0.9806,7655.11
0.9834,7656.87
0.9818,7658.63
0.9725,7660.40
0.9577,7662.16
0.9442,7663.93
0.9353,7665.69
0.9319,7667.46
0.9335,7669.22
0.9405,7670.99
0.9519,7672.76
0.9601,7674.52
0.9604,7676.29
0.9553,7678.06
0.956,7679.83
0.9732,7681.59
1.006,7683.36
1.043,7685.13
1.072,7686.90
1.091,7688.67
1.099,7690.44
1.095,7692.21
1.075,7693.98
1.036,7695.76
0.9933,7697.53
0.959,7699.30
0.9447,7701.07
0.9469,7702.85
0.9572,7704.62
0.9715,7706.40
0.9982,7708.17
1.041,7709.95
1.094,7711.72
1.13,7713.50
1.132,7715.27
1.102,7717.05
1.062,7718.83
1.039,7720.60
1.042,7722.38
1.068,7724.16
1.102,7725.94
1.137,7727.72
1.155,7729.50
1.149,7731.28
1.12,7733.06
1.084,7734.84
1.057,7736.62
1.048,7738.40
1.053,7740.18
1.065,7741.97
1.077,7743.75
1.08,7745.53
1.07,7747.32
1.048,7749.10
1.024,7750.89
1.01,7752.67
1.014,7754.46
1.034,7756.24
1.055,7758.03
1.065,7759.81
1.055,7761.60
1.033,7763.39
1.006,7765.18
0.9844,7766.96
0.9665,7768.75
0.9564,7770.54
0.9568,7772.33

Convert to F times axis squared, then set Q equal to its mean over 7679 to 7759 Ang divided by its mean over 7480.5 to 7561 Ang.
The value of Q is 1.04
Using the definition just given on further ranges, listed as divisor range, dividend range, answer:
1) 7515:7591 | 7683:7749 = 1.03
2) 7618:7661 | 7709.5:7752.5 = 1.09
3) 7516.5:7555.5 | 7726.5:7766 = 1.04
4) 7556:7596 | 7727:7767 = 1.07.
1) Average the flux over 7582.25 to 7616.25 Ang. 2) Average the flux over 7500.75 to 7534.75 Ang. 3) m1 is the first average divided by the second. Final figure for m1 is 0.91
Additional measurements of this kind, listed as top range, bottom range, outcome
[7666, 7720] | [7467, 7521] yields 0.97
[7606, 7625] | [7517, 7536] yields 0.90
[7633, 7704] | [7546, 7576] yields 0.94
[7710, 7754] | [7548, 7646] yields 1.06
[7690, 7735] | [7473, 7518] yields 1.02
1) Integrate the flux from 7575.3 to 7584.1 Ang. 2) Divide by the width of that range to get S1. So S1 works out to 1.05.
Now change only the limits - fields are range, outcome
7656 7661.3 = 0.979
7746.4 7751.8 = 1.05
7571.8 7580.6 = 1.06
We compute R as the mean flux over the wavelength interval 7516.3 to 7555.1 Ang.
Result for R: 1.09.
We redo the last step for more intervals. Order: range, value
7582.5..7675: 0.989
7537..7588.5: 1.06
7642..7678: 0.962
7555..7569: 1.09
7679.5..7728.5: 1.04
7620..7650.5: 1.03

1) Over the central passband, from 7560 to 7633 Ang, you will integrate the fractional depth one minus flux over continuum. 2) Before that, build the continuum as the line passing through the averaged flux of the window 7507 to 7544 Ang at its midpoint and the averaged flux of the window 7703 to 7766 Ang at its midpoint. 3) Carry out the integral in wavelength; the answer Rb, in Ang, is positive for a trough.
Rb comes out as 4.0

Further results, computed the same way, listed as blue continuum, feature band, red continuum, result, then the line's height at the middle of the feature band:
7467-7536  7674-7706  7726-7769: 1.6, 1.06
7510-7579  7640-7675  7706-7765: 3.6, 1.07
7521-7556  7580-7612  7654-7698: 2.1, 1.05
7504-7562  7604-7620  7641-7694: 0.6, 1.02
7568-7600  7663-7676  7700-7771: 1.1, 1.03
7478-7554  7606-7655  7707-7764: 2.6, 1.07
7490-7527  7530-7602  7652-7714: -2.0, 1.03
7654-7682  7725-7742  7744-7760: -1.2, 1.03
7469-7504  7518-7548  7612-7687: -2.3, 1.03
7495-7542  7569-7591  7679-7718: 0.8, 1.06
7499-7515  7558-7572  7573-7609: -1.1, 1.01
